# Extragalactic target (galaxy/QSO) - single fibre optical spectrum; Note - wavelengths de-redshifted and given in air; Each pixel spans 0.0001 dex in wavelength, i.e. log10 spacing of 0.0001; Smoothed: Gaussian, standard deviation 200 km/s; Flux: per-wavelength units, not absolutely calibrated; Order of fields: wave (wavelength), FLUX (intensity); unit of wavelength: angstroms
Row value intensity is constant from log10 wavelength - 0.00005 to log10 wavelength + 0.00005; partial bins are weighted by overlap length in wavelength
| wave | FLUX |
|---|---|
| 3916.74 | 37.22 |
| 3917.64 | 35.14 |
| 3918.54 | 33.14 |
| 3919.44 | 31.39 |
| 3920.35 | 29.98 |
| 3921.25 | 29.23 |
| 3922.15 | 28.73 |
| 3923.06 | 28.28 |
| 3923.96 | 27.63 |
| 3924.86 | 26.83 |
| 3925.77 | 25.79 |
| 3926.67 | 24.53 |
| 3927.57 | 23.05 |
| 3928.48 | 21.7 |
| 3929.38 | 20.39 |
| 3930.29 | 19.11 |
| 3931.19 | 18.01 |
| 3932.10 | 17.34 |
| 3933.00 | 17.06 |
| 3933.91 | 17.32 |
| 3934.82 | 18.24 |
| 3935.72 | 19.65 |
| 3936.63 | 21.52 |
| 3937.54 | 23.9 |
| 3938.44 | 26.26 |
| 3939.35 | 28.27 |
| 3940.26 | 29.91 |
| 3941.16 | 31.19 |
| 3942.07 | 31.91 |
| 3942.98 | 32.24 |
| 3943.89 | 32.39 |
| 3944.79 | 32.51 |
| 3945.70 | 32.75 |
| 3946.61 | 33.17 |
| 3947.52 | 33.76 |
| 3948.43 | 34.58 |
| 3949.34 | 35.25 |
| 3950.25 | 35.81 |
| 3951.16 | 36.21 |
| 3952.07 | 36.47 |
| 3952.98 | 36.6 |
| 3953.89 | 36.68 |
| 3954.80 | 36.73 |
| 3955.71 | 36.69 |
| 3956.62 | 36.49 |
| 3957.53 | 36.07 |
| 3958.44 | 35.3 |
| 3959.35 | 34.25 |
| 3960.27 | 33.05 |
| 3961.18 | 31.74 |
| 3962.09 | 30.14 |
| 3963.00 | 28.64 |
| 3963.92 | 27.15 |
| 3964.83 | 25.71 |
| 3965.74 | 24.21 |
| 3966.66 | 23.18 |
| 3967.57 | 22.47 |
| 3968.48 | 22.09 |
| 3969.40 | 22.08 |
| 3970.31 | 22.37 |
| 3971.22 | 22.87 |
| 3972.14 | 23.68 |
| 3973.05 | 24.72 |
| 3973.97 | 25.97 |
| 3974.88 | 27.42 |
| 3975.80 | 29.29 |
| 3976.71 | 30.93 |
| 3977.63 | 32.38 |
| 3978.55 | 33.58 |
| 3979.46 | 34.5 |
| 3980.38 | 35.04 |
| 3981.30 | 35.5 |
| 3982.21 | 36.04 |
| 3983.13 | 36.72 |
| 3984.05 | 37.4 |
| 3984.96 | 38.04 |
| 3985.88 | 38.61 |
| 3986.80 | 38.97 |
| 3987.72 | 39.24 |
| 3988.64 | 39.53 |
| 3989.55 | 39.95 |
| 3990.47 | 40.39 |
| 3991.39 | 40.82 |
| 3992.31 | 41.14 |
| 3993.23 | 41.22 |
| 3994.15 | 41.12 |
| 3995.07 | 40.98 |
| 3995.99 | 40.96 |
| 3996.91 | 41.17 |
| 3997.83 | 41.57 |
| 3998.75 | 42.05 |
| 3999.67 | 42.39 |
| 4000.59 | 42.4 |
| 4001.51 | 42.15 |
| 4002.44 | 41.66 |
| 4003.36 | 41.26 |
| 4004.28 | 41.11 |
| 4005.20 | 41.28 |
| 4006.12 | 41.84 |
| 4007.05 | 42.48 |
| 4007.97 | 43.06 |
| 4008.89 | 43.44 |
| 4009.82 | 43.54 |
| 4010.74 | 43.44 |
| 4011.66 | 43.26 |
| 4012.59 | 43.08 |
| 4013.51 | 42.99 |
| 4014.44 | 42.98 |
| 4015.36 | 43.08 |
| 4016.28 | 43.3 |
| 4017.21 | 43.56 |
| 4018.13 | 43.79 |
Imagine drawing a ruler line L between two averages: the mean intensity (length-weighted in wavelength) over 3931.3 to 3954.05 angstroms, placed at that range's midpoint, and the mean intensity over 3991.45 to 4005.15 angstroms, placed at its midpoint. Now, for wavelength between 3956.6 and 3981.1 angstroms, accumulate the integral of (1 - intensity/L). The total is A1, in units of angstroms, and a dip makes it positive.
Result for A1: 4.3 angstroms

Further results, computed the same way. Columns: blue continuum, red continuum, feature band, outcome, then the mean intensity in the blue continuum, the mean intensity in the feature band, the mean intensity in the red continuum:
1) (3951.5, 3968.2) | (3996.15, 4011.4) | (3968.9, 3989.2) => 2.5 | 31.7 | 32.1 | 42.2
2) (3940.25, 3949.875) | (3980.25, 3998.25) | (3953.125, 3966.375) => 1.0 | 32.9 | 32.3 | 39.3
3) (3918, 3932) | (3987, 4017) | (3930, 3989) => 5.0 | 25.7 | 30.1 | 41.8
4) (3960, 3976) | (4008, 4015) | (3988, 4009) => -1.9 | 25.8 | 41.4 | 43.2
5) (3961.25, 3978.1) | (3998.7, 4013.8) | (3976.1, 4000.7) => -3.0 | 26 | 38.5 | 42.4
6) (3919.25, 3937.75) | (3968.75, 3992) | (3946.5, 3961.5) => -3.9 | 23.2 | 35.3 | 33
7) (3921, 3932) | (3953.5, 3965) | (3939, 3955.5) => -2.2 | 24.1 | 33.8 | 33.1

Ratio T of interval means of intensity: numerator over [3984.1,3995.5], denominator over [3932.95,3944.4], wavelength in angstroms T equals 1.6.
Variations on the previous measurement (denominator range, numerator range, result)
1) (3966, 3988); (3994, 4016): 1.39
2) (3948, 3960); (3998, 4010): 1.17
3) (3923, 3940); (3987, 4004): 1.84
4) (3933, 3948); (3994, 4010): 1.52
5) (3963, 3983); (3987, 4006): 1.48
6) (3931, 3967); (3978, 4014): 1.35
